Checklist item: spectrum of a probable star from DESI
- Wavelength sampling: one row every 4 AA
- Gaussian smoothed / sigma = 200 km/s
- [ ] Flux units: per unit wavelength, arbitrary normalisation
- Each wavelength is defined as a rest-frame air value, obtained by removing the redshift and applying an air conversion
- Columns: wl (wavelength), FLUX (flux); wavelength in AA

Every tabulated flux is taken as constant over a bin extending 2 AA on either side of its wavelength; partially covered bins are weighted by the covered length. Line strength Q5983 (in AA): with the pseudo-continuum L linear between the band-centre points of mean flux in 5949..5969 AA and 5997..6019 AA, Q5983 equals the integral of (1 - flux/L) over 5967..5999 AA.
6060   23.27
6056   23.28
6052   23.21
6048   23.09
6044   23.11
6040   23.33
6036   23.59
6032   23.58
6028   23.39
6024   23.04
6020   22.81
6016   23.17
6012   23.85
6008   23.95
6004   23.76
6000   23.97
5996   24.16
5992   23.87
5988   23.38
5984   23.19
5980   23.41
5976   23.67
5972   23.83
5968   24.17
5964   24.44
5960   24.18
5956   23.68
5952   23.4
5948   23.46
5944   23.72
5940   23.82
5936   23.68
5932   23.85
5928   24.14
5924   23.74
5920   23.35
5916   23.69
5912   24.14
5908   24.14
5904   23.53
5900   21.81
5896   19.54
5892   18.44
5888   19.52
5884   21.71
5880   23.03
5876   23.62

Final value 0.2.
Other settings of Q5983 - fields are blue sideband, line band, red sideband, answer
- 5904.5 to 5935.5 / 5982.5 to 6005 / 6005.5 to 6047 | -0.20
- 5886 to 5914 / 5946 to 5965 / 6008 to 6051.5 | -1.25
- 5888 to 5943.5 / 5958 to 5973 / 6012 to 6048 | -0.76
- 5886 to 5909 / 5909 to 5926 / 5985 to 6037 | -1.80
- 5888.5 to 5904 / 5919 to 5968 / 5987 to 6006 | -4.05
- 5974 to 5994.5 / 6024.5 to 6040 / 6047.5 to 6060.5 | -0.09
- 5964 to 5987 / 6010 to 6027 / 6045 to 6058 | 0.14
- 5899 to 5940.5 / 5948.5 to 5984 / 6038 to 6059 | -0.45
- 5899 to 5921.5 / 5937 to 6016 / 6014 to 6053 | -1.36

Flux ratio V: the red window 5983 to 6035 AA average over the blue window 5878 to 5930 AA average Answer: 1.1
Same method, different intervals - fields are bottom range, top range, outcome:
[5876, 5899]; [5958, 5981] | 1.15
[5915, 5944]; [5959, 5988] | 1.00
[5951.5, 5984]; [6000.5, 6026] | 0.98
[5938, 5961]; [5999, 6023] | 0.99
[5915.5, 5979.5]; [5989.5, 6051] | 0.99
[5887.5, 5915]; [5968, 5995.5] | 1.09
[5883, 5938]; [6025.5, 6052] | 1.04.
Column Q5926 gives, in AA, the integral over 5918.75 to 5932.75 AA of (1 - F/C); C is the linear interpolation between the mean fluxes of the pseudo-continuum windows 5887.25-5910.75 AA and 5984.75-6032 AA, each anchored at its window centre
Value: -1.2 AA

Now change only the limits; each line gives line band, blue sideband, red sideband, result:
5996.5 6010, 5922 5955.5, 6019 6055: -0.29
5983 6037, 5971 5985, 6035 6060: -0.36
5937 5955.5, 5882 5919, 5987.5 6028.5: -0.82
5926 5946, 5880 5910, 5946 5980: -0.87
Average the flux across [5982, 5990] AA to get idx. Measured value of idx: 23.3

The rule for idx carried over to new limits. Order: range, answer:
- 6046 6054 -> 23.1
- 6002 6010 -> 23.9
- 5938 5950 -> 23.7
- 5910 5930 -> 23.8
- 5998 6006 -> 23.9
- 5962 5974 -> 24.1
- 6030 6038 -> 23.6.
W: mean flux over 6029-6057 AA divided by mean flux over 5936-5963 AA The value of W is 0.98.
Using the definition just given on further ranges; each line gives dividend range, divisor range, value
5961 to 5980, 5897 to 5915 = 1.03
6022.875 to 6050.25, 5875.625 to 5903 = 1.11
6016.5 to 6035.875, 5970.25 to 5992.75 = 0.99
